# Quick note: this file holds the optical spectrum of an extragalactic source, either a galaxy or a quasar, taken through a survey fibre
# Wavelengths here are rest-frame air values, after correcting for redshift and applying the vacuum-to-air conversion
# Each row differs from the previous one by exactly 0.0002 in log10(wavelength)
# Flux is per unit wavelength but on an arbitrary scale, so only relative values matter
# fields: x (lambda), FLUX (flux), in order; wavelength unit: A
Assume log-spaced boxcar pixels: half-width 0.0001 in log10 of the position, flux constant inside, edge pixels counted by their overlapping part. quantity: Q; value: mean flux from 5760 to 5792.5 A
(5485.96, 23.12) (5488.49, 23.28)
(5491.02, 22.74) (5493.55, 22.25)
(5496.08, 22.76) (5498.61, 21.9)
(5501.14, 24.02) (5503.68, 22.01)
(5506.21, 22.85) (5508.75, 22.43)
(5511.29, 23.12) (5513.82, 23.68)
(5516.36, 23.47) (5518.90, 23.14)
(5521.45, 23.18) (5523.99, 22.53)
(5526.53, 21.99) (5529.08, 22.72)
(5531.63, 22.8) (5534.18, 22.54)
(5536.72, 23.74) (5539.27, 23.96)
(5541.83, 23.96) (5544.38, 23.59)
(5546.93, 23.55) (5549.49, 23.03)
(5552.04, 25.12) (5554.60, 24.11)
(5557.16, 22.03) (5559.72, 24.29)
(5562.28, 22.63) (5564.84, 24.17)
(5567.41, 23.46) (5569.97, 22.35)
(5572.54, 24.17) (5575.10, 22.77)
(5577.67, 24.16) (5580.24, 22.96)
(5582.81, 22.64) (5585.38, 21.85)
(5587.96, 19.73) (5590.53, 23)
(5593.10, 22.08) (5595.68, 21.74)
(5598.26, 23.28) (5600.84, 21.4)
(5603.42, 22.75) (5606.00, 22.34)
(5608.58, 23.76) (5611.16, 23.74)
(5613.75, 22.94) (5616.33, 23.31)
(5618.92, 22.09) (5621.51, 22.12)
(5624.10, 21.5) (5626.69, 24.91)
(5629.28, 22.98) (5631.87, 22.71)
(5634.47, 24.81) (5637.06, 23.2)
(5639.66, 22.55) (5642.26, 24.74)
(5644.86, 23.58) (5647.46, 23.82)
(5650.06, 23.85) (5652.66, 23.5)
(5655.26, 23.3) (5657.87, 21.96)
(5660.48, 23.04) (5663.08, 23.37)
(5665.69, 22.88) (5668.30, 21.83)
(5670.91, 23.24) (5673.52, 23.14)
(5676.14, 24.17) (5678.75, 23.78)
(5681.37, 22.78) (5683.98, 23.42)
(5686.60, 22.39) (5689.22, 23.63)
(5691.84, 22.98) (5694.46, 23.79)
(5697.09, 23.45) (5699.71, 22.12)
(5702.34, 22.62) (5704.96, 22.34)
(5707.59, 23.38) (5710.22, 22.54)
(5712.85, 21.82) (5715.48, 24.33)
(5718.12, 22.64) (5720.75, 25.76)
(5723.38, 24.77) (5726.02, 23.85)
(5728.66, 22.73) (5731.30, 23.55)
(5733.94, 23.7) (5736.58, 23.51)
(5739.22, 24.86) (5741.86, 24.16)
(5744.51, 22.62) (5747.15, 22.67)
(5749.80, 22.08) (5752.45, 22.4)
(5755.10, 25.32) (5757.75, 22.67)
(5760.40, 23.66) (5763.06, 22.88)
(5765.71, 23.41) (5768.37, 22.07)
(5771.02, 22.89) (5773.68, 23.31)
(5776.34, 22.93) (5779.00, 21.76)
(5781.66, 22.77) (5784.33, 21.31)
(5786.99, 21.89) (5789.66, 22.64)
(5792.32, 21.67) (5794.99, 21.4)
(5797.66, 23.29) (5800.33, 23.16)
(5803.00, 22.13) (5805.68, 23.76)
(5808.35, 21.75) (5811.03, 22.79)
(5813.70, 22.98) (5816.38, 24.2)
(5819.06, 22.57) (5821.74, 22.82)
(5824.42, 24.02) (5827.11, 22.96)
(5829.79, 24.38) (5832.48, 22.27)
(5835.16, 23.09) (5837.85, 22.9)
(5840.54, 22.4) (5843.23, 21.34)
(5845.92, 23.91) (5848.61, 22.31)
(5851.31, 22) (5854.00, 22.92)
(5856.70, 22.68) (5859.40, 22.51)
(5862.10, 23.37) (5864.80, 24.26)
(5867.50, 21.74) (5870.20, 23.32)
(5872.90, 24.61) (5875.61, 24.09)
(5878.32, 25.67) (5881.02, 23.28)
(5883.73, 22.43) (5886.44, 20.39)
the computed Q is 22.6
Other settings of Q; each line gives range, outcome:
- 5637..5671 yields 23.2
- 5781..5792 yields 22.1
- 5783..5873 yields 22.8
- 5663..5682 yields 23.1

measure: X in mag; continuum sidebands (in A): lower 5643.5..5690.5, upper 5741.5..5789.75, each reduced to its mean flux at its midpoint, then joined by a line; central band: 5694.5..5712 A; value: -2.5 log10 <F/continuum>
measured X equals 0.013 mag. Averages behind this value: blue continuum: 23.2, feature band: 22.8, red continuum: 22.8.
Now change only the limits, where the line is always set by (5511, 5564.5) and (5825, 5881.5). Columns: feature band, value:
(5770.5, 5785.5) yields 0.03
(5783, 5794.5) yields 0.06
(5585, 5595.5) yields 0.08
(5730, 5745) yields -0.03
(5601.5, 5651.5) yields 0.00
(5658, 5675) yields 0.02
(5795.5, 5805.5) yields 0.02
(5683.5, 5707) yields 0.01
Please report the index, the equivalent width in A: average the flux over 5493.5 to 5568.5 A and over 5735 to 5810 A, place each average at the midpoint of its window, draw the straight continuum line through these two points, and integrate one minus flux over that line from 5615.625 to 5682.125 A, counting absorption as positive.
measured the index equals -0.6 A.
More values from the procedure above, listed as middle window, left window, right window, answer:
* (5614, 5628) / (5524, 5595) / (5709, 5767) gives 0.2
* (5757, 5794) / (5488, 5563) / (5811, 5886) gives 0.9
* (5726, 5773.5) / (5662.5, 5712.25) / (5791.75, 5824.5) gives -0.8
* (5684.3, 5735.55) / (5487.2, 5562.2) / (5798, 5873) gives -0.6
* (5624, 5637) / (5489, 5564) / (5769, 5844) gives -0.3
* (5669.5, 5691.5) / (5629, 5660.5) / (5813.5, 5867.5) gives 0.0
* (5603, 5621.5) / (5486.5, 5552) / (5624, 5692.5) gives 0.2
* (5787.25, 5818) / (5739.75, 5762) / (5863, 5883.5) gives 1.0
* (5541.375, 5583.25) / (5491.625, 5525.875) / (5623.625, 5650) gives -0.6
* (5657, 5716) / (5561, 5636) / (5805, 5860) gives -0.3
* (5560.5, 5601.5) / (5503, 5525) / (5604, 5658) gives 0.8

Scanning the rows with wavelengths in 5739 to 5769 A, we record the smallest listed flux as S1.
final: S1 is 22.07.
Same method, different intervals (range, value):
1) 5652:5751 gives 21.82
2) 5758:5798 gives 21.31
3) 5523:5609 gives 19.73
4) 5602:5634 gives 21.5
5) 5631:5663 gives 21.96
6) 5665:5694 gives 21.83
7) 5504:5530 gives 21.99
